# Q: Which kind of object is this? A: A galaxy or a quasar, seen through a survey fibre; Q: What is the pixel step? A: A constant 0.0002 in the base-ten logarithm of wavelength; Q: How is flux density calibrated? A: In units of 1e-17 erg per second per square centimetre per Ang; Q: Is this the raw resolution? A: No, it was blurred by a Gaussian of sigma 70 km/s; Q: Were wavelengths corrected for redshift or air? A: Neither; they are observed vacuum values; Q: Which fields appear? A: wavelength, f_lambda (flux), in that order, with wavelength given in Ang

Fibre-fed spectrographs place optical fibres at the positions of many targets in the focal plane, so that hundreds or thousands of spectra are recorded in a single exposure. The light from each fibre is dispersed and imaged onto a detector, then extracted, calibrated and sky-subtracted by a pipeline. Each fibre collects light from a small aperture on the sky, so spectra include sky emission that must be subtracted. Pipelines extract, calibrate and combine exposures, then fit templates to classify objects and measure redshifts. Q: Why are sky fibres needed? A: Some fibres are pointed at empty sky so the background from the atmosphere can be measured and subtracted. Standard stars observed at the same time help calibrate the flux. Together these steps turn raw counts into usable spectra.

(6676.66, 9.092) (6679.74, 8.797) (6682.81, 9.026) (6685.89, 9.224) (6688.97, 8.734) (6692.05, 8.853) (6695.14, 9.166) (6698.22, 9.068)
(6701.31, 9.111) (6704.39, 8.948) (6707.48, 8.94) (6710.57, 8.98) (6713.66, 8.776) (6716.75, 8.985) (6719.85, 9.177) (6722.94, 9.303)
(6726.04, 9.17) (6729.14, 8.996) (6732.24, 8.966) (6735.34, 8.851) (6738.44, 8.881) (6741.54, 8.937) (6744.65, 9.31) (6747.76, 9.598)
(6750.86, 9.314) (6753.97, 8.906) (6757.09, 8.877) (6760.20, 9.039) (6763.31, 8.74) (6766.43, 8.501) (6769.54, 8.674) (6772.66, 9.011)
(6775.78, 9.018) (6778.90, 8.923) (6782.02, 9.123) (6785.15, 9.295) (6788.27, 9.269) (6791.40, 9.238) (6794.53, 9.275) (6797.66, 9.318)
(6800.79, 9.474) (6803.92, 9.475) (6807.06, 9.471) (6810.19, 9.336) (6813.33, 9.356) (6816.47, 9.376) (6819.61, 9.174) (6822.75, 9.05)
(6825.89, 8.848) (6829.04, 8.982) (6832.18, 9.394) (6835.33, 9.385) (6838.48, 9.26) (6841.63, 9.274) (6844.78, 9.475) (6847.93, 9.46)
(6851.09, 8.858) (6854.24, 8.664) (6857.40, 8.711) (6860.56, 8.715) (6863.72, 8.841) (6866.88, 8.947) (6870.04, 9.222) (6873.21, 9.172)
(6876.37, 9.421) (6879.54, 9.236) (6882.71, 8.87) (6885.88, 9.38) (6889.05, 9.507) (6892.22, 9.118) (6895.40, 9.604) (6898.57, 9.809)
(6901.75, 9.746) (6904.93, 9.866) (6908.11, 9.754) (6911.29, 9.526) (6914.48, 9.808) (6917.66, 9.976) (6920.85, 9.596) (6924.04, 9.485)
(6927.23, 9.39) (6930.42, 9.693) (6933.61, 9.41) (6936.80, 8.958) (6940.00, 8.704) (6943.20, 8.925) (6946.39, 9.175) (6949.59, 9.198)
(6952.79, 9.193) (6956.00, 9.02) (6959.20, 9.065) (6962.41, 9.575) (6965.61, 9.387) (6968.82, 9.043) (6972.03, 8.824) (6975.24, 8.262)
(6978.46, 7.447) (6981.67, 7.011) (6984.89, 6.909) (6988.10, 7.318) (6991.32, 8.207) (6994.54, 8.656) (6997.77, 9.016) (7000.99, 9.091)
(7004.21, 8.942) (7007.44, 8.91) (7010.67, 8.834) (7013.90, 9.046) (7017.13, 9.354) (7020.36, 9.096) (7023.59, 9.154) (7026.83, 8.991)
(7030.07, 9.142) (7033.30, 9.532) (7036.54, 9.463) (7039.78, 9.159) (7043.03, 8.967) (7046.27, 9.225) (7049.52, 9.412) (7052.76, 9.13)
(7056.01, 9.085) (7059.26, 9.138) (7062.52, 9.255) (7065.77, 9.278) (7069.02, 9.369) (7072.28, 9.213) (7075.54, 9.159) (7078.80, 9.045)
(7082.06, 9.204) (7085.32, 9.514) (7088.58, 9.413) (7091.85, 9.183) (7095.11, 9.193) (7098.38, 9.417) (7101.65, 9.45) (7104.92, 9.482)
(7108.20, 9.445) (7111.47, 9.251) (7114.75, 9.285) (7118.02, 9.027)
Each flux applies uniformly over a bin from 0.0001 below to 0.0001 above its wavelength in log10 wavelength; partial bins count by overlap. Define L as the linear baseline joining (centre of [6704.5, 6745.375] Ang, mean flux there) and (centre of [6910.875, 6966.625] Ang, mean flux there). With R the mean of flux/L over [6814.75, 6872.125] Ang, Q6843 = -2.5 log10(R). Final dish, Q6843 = 0.01 mag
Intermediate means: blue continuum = 9.01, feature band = 9.09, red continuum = 9.33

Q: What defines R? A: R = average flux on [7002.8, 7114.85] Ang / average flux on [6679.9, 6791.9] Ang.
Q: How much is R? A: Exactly 1.02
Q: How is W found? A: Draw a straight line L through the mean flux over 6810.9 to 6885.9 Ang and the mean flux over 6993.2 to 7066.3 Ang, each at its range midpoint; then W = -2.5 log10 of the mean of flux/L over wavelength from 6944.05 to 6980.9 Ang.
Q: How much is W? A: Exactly 0.029 mag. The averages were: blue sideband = 9.12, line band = 8.88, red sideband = 9.12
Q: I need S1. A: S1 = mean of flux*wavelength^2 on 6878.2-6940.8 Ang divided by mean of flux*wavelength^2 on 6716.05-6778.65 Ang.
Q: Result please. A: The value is 1.1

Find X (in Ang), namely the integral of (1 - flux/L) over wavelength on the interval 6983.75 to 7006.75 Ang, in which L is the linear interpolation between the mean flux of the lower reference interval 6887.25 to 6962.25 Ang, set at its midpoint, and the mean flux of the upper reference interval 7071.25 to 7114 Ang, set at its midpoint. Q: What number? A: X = 2.5 Ang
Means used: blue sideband 9.42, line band 8.36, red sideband 9.31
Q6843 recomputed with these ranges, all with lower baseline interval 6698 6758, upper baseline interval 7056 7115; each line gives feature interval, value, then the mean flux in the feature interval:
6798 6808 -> -0.041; 9.45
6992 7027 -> 0.030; 8.99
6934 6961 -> 0.018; 9.05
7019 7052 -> 0.005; 9.21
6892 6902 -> -0.051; 9.61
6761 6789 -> 0.017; 8.95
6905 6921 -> -0.067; 9.76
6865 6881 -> -0.005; 9.19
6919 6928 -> -0.038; 9.51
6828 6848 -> -0.023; 9.32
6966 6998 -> 0.144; 8.08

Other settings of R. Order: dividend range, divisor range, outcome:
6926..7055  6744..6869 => 0.98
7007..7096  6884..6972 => 0.98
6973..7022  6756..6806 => 0.93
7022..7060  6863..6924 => 0.97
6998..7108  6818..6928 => 0.99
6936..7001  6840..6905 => 0.93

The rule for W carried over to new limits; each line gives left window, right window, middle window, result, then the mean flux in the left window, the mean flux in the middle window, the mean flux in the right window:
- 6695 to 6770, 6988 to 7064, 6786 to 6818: -0.04 mag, 9.01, 9.36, 9.04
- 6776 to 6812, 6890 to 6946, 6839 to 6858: 0.03 mag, 9.28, 9.1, 9.49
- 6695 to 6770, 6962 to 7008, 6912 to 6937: -0.12 mag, 9.01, 9.57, 8.4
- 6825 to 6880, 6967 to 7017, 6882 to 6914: -0.08 mag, 9.1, 9.55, 8.4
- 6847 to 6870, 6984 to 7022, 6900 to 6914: -0.11 mag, 8.89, 9.73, 8.65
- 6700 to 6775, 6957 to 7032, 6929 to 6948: -0.05 mag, 9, 9.14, 8.67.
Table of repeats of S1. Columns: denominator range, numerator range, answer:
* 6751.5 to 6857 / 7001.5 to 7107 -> 1.08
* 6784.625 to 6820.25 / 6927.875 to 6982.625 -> 1.00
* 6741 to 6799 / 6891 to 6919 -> 1.11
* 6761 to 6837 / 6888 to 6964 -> 1.07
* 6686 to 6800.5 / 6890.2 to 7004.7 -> 1.06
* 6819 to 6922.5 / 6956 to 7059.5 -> 0.99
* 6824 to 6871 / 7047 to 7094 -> 1.09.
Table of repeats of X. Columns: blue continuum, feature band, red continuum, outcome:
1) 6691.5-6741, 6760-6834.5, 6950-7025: -2.0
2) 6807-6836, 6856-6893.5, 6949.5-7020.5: -0.3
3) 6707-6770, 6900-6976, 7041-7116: -1.4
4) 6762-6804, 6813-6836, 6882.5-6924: 0.2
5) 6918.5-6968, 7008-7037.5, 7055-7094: 0.3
